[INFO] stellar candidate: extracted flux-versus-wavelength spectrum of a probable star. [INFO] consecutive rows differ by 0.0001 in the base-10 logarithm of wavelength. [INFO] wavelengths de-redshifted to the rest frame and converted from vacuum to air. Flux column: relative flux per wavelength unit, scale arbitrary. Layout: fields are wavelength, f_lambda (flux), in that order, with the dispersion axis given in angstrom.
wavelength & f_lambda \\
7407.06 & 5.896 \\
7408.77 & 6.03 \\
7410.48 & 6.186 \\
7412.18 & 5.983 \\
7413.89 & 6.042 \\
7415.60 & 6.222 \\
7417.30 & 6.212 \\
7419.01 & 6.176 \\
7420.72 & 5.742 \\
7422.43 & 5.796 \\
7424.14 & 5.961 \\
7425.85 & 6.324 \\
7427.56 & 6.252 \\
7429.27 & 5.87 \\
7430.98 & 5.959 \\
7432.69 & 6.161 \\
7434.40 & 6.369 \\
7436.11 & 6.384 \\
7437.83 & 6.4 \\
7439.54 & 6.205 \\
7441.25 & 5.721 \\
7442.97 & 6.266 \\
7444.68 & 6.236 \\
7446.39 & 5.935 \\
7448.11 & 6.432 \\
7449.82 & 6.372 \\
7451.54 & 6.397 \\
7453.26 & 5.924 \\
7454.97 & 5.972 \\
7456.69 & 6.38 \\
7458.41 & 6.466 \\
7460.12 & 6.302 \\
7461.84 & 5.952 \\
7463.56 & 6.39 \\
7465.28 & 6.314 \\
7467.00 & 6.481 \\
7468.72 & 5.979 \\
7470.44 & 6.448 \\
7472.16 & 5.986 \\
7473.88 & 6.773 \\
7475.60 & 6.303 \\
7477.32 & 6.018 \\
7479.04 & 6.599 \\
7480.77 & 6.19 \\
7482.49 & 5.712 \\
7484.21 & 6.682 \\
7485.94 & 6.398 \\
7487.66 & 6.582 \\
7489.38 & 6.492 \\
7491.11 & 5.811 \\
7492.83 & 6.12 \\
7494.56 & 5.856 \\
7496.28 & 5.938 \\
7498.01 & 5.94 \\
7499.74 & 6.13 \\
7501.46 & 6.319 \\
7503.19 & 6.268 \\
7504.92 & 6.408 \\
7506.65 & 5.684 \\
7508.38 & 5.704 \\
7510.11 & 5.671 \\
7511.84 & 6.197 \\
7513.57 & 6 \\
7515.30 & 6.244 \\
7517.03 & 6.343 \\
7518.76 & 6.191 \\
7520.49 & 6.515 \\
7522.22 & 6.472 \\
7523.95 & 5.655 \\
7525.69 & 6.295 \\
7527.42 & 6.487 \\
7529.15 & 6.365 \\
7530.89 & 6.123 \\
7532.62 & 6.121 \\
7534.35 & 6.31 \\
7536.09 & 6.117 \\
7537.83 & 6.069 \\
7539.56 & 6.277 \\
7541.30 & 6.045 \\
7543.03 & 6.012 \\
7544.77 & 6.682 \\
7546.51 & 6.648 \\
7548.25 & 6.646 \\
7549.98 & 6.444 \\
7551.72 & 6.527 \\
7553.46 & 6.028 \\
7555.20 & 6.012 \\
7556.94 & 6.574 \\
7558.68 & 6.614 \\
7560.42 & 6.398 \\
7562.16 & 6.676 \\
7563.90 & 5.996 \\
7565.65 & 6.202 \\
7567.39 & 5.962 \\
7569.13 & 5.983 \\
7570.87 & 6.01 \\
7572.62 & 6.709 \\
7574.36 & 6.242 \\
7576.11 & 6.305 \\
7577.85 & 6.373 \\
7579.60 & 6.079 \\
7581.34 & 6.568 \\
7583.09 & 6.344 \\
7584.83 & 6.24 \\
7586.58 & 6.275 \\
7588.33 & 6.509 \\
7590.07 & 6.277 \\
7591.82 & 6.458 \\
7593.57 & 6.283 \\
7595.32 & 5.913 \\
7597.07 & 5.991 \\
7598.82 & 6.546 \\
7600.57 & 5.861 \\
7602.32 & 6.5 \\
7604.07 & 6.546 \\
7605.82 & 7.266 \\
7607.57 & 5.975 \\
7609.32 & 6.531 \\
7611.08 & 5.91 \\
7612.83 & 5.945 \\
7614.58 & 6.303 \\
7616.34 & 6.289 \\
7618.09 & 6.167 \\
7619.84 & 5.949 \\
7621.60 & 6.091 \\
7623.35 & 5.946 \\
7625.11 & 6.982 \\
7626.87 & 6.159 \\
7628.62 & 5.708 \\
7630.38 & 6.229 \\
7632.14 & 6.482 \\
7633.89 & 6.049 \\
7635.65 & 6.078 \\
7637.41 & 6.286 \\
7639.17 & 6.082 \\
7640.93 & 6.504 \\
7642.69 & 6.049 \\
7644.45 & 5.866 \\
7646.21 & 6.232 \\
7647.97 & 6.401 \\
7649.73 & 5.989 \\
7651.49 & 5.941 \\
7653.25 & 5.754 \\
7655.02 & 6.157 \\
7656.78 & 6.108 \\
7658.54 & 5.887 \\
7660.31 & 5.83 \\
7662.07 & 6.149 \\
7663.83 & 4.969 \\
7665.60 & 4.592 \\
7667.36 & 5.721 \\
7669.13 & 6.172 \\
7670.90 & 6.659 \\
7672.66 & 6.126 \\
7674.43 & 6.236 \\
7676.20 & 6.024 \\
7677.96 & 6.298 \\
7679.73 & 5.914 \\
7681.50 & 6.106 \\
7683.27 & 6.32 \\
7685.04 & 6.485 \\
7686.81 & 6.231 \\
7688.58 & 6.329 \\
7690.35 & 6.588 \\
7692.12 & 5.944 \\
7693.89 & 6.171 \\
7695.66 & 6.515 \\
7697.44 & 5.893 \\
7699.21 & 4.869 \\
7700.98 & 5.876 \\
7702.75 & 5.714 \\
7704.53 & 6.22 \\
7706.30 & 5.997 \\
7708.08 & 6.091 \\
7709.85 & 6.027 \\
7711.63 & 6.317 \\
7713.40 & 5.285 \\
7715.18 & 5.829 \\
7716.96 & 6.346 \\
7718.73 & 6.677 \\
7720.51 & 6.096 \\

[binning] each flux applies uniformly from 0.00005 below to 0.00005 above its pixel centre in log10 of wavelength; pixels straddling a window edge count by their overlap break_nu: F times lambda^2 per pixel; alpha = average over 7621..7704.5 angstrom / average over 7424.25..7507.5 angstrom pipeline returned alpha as 1.03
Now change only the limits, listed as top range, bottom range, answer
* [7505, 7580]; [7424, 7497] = 1.02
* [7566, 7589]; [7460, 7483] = 1.03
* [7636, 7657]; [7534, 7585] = 0.99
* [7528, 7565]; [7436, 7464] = 1.04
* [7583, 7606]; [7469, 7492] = 1.04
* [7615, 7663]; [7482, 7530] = 1.03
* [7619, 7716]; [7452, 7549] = 1.02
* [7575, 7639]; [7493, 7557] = 1.03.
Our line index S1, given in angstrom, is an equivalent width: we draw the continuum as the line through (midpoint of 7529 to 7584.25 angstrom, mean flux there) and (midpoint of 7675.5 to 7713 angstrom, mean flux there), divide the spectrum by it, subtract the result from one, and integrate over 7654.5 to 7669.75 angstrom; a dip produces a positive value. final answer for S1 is 1.0 angstrom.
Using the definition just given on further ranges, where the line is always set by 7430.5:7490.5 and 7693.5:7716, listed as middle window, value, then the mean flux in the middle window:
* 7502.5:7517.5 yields 0.3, 6.05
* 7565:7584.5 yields -0.5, 6.25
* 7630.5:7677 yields -0.3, 6.02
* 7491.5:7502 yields 0.3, 6.04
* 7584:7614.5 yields -1.2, 6.3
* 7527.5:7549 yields -0.5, 6.29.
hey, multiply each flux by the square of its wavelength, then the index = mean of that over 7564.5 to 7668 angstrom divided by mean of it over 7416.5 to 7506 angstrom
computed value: 1.03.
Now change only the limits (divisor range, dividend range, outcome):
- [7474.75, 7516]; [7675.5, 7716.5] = 1.04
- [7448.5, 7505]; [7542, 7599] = 1.04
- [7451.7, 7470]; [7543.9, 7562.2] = 1.06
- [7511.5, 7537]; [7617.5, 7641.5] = 1.02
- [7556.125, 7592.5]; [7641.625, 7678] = 0.96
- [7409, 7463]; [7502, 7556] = 1.04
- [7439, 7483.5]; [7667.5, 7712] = 1.04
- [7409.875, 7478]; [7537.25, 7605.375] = 1.06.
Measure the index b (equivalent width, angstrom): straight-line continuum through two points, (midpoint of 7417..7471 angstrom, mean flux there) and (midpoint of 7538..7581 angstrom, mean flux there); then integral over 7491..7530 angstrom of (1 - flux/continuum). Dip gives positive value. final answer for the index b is 0.8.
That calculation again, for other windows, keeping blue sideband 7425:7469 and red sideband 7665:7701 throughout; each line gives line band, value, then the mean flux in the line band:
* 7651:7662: 0.22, 5.96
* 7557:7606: -1.50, 6.32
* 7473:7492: -0.41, 6.32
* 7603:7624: -0.48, 6.25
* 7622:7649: -0.46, 6.2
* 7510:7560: -0.95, 6.28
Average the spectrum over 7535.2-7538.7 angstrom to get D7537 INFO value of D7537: 6.09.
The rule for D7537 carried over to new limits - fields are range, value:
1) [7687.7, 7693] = 6.29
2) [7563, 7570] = 6.04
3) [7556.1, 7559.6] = 6.59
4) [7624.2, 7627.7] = 6.56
